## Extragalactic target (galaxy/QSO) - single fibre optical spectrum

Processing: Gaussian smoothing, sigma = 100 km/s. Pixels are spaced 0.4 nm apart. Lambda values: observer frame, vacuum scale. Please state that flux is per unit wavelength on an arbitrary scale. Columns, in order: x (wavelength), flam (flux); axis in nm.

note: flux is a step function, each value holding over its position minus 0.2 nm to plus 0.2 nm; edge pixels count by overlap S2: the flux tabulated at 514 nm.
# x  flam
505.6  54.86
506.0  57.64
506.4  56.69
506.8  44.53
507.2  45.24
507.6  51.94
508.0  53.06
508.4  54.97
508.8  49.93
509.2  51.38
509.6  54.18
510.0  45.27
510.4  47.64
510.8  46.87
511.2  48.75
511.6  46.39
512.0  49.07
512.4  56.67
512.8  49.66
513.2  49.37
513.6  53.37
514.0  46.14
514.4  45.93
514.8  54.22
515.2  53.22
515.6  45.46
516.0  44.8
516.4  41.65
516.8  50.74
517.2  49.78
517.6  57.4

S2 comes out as 46.14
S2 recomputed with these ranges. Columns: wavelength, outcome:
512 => 49.07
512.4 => 56.67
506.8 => 44.53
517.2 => 49.78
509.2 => 51.38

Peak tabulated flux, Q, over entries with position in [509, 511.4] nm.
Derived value 54.18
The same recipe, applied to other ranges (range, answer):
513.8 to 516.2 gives 54.22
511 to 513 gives 56.67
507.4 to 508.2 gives 53.06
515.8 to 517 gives 50.74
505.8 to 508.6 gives 57.64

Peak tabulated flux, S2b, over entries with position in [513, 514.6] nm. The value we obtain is 53.37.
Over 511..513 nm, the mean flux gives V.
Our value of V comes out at 50.1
